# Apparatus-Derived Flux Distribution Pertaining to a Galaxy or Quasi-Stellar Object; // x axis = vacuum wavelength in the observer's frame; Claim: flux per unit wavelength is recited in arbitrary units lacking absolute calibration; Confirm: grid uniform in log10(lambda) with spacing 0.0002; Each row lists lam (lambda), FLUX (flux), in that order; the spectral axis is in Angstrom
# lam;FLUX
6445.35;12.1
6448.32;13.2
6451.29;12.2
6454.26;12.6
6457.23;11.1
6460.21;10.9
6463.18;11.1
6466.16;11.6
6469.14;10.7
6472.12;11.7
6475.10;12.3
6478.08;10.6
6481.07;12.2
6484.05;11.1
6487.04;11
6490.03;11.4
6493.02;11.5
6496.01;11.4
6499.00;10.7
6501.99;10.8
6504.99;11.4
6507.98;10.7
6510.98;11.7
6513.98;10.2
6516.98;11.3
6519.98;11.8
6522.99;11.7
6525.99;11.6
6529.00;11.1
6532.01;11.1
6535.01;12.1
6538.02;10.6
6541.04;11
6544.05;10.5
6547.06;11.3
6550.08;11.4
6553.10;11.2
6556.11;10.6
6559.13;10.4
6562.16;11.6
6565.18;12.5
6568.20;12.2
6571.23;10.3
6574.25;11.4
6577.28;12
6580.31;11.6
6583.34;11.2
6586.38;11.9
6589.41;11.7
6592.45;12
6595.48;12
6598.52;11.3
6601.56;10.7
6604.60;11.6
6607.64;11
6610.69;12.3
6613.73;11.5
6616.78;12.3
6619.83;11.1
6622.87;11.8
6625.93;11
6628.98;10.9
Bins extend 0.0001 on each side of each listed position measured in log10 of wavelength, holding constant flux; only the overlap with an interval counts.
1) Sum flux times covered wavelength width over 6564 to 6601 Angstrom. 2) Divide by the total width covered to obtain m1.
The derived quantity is 11.6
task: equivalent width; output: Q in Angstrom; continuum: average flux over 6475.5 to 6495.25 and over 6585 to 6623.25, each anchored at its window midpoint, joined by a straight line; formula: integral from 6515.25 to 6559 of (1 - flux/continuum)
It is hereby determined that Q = 1.0 Angstrom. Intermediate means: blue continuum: 11.4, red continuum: 11.6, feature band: 11.2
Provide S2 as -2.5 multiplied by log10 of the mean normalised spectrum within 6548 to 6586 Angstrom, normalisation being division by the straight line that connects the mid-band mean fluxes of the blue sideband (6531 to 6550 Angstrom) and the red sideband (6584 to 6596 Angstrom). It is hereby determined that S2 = 0.01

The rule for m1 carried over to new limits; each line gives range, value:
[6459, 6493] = 11.3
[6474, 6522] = 11.3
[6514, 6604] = 11.4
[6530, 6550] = 11.1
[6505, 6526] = 11.3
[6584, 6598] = 11.8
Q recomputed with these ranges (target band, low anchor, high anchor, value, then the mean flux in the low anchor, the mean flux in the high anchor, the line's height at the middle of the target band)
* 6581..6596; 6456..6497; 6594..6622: -0.30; 11.3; 11.5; 11.5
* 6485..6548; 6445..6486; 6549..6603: 2.03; 11.7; 11.4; 11.6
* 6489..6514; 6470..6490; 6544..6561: 0.37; 11.5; 10.9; 11.3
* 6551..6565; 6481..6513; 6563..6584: 0.51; 11.2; 11.6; 11.5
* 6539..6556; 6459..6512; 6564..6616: 0.65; 11.3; 11.6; 11.5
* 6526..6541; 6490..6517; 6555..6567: -0.04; 11.1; 11.3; 11.2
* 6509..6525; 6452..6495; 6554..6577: 0.07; 11.4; 11.3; 11.4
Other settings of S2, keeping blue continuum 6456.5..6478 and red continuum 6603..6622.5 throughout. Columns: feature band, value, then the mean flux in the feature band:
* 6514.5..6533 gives 0.01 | 11.4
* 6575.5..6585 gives 0.00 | 11.6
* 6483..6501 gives 0.02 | 11.2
